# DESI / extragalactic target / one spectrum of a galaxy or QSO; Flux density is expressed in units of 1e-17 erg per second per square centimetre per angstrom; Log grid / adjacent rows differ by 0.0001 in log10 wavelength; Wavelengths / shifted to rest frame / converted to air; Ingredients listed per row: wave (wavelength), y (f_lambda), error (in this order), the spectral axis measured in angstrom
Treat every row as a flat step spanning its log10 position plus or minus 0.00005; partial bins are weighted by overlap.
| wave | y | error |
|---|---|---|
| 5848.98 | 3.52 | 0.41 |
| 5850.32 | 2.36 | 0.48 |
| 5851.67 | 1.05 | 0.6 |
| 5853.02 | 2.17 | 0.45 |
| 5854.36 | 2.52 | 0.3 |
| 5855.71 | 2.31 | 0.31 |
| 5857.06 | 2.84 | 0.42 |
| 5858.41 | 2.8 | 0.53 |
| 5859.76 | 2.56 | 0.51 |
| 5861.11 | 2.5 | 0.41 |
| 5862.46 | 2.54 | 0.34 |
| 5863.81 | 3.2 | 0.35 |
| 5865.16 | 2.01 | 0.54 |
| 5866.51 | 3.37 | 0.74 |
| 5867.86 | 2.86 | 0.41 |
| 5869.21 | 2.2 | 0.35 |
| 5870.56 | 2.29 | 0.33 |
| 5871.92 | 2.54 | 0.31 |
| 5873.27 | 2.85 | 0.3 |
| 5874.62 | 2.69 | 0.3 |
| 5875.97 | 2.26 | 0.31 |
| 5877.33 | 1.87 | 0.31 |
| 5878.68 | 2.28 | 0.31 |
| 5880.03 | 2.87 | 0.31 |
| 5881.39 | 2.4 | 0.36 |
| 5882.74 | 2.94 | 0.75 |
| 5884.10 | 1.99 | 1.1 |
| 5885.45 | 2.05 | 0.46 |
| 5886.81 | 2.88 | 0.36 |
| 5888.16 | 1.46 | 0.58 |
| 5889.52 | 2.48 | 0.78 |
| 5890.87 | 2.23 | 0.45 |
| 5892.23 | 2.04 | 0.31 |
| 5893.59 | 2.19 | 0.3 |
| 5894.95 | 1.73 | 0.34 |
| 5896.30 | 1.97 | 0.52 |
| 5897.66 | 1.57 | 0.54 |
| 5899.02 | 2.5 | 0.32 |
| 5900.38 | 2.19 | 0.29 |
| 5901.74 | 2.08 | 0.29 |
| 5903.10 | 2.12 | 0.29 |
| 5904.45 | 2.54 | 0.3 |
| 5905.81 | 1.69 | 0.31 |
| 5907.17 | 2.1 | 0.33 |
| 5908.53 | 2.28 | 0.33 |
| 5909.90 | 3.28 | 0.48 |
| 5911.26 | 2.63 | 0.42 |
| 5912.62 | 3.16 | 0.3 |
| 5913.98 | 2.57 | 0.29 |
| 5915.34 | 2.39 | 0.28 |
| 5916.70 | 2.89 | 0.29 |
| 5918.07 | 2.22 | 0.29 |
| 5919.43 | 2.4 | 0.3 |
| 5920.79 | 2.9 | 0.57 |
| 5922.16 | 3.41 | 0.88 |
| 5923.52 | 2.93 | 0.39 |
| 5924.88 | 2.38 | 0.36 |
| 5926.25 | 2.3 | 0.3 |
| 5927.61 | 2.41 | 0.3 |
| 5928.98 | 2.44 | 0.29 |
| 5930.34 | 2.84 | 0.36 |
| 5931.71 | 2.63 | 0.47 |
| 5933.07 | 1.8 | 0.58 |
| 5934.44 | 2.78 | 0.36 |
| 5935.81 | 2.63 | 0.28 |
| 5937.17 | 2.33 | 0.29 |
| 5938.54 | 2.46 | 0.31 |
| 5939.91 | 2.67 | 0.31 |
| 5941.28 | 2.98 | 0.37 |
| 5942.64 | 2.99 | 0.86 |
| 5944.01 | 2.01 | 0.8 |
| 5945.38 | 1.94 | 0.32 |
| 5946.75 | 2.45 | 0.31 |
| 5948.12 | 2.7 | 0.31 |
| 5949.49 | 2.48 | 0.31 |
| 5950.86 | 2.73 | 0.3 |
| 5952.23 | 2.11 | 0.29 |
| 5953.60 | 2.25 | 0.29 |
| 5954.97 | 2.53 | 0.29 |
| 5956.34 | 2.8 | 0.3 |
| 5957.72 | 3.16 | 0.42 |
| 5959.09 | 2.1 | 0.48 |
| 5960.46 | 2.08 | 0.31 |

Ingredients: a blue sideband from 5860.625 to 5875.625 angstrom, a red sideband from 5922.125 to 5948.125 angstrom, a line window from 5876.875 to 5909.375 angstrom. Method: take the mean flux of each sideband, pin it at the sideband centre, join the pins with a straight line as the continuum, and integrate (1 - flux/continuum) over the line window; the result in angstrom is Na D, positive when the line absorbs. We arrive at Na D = 5.1 angstrom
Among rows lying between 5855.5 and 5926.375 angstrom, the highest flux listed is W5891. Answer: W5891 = 3.41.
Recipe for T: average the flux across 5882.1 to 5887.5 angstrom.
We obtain 2.46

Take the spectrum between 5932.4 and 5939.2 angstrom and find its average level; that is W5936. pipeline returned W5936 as 2.4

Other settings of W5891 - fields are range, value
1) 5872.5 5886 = 2.94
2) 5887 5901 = 2.5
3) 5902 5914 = 3.28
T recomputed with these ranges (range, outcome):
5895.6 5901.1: 2.06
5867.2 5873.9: 2.54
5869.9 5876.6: 2.53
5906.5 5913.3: 2.69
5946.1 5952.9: 2.49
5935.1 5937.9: 2.48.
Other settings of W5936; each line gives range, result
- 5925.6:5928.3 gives 2.36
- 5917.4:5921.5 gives 2.51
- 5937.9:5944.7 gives 2.62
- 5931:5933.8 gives 2.23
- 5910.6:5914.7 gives 2.79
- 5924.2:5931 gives 2.47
